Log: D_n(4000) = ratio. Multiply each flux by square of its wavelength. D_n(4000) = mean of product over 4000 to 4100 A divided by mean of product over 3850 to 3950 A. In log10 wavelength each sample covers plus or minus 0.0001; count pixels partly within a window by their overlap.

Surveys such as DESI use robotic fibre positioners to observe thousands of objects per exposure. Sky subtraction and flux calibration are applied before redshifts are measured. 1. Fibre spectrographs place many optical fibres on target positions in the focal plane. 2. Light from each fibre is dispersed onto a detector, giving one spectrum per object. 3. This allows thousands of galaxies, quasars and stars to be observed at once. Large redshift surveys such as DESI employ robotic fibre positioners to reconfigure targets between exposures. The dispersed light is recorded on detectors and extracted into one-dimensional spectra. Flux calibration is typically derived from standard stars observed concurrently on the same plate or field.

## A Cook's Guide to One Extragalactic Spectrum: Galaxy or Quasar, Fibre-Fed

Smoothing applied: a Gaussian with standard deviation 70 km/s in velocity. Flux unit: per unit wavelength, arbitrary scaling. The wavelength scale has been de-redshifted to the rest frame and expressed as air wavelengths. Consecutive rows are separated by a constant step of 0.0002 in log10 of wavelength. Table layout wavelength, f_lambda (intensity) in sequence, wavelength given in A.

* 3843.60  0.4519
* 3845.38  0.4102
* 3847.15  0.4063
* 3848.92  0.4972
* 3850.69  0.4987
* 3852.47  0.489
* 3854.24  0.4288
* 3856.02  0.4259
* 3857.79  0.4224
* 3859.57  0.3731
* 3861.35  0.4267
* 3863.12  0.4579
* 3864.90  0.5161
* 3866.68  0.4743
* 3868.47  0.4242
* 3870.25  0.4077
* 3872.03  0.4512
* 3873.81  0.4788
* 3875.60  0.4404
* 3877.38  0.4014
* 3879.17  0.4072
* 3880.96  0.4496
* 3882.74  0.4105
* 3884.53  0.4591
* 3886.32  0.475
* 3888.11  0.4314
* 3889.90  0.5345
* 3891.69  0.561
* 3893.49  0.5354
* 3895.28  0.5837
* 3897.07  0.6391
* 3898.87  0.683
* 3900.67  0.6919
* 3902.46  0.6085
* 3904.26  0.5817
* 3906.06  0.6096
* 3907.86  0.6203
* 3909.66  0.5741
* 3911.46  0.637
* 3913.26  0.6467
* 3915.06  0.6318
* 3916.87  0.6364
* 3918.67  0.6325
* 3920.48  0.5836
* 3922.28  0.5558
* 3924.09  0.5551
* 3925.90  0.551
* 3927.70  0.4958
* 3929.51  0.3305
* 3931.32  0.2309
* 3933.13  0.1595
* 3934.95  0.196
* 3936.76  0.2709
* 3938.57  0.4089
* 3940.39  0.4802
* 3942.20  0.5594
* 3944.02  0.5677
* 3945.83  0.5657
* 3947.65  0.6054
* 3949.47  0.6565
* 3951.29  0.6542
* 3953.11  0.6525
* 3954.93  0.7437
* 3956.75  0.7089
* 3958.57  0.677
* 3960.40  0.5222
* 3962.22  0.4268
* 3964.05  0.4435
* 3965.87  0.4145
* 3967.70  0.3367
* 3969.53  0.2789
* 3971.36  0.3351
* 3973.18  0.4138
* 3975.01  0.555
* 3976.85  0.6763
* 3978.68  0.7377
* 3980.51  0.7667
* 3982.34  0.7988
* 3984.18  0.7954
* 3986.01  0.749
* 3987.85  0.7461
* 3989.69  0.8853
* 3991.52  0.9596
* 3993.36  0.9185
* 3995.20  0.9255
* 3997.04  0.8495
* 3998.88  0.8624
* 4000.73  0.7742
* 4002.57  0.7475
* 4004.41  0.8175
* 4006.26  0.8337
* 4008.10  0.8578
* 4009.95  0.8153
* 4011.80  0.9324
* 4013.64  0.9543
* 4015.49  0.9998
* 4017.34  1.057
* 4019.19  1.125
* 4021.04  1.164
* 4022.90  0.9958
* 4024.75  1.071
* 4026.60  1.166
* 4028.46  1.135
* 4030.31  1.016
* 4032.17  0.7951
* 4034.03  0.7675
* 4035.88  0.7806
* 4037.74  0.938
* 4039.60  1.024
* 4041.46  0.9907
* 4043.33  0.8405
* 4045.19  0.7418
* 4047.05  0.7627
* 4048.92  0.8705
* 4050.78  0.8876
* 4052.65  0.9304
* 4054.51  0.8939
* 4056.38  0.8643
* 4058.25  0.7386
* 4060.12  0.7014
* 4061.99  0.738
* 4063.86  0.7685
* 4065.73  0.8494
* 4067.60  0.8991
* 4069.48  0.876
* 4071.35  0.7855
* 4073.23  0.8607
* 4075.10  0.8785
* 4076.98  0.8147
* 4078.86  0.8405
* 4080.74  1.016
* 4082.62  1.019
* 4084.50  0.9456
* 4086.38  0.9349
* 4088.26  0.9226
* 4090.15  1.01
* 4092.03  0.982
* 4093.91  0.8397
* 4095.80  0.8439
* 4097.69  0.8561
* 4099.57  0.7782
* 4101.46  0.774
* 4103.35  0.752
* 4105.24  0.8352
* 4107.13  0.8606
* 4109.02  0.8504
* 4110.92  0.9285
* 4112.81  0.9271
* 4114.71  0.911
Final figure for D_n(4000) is 1.9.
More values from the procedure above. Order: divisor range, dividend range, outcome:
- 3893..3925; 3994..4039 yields 1.61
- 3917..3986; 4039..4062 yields 1.68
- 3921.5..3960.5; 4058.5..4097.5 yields 1.85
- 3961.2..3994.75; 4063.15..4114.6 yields 1.47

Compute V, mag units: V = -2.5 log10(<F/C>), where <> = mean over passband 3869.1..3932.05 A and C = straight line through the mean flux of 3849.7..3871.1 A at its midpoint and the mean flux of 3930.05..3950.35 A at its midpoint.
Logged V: -0.21 mag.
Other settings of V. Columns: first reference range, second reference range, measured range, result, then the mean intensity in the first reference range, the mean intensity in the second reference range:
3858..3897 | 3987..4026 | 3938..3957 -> 0.190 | 0.465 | 0.921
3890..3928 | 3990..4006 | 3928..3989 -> 0.376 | 0.601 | 0.857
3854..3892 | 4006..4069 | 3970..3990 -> 0.135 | 0.447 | 0.909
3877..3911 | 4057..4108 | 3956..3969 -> 0.305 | 0.543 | 0.856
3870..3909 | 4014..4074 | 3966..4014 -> 0.062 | 0.523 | 0.907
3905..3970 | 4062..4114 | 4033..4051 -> -0.126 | 0.519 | 0.874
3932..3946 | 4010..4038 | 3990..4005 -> -0.079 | 0.39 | 0.989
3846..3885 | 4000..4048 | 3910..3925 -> -0.014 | 0.443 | 0.928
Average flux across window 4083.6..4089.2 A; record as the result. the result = 0.935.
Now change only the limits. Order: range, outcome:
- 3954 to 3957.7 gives 0.726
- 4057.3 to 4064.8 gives 0.737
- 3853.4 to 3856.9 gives 0.427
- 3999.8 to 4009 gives 0.806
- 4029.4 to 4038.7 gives 0.86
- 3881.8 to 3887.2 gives 0.449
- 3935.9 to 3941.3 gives 0.388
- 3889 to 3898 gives 0.571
